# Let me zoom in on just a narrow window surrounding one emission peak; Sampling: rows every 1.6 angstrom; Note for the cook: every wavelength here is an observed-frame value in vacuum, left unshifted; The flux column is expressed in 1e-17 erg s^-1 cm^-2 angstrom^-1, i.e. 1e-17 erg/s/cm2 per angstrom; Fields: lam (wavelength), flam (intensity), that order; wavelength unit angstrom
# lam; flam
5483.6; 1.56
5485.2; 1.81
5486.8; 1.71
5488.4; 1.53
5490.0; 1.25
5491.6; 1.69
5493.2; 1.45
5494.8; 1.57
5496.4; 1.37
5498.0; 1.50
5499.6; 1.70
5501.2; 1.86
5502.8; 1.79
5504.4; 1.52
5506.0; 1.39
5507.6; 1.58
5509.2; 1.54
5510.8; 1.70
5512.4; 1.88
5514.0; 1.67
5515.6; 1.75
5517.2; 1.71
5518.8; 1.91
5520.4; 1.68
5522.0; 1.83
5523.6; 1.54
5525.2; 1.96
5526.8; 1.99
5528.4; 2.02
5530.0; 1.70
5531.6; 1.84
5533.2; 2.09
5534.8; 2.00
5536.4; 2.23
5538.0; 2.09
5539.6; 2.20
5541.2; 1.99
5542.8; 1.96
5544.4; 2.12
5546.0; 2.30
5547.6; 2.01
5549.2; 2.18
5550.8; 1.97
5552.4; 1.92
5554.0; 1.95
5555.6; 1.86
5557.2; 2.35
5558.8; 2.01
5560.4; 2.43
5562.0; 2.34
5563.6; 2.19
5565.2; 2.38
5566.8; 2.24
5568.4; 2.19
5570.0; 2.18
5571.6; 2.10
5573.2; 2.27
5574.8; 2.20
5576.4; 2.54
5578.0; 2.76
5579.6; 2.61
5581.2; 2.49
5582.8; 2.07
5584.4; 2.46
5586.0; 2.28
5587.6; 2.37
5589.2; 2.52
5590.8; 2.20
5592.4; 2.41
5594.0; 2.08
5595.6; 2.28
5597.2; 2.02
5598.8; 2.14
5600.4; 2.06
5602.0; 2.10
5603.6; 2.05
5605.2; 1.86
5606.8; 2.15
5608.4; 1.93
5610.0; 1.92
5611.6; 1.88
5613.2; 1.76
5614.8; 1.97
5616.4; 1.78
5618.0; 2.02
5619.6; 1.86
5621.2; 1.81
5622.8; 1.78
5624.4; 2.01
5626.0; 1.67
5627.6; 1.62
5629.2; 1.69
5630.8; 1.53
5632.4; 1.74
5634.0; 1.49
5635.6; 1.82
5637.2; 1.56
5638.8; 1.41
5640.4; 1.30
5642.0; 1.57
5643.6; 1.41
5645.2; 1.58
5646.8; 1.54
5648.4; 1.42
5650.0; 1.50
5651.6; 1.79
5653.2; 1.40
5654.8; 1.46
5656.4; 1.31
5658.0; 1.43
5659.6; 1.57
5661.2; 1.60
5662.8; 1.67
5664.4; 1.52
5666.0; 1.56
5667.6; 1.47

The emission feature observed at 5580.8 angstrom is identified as C III] 1909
